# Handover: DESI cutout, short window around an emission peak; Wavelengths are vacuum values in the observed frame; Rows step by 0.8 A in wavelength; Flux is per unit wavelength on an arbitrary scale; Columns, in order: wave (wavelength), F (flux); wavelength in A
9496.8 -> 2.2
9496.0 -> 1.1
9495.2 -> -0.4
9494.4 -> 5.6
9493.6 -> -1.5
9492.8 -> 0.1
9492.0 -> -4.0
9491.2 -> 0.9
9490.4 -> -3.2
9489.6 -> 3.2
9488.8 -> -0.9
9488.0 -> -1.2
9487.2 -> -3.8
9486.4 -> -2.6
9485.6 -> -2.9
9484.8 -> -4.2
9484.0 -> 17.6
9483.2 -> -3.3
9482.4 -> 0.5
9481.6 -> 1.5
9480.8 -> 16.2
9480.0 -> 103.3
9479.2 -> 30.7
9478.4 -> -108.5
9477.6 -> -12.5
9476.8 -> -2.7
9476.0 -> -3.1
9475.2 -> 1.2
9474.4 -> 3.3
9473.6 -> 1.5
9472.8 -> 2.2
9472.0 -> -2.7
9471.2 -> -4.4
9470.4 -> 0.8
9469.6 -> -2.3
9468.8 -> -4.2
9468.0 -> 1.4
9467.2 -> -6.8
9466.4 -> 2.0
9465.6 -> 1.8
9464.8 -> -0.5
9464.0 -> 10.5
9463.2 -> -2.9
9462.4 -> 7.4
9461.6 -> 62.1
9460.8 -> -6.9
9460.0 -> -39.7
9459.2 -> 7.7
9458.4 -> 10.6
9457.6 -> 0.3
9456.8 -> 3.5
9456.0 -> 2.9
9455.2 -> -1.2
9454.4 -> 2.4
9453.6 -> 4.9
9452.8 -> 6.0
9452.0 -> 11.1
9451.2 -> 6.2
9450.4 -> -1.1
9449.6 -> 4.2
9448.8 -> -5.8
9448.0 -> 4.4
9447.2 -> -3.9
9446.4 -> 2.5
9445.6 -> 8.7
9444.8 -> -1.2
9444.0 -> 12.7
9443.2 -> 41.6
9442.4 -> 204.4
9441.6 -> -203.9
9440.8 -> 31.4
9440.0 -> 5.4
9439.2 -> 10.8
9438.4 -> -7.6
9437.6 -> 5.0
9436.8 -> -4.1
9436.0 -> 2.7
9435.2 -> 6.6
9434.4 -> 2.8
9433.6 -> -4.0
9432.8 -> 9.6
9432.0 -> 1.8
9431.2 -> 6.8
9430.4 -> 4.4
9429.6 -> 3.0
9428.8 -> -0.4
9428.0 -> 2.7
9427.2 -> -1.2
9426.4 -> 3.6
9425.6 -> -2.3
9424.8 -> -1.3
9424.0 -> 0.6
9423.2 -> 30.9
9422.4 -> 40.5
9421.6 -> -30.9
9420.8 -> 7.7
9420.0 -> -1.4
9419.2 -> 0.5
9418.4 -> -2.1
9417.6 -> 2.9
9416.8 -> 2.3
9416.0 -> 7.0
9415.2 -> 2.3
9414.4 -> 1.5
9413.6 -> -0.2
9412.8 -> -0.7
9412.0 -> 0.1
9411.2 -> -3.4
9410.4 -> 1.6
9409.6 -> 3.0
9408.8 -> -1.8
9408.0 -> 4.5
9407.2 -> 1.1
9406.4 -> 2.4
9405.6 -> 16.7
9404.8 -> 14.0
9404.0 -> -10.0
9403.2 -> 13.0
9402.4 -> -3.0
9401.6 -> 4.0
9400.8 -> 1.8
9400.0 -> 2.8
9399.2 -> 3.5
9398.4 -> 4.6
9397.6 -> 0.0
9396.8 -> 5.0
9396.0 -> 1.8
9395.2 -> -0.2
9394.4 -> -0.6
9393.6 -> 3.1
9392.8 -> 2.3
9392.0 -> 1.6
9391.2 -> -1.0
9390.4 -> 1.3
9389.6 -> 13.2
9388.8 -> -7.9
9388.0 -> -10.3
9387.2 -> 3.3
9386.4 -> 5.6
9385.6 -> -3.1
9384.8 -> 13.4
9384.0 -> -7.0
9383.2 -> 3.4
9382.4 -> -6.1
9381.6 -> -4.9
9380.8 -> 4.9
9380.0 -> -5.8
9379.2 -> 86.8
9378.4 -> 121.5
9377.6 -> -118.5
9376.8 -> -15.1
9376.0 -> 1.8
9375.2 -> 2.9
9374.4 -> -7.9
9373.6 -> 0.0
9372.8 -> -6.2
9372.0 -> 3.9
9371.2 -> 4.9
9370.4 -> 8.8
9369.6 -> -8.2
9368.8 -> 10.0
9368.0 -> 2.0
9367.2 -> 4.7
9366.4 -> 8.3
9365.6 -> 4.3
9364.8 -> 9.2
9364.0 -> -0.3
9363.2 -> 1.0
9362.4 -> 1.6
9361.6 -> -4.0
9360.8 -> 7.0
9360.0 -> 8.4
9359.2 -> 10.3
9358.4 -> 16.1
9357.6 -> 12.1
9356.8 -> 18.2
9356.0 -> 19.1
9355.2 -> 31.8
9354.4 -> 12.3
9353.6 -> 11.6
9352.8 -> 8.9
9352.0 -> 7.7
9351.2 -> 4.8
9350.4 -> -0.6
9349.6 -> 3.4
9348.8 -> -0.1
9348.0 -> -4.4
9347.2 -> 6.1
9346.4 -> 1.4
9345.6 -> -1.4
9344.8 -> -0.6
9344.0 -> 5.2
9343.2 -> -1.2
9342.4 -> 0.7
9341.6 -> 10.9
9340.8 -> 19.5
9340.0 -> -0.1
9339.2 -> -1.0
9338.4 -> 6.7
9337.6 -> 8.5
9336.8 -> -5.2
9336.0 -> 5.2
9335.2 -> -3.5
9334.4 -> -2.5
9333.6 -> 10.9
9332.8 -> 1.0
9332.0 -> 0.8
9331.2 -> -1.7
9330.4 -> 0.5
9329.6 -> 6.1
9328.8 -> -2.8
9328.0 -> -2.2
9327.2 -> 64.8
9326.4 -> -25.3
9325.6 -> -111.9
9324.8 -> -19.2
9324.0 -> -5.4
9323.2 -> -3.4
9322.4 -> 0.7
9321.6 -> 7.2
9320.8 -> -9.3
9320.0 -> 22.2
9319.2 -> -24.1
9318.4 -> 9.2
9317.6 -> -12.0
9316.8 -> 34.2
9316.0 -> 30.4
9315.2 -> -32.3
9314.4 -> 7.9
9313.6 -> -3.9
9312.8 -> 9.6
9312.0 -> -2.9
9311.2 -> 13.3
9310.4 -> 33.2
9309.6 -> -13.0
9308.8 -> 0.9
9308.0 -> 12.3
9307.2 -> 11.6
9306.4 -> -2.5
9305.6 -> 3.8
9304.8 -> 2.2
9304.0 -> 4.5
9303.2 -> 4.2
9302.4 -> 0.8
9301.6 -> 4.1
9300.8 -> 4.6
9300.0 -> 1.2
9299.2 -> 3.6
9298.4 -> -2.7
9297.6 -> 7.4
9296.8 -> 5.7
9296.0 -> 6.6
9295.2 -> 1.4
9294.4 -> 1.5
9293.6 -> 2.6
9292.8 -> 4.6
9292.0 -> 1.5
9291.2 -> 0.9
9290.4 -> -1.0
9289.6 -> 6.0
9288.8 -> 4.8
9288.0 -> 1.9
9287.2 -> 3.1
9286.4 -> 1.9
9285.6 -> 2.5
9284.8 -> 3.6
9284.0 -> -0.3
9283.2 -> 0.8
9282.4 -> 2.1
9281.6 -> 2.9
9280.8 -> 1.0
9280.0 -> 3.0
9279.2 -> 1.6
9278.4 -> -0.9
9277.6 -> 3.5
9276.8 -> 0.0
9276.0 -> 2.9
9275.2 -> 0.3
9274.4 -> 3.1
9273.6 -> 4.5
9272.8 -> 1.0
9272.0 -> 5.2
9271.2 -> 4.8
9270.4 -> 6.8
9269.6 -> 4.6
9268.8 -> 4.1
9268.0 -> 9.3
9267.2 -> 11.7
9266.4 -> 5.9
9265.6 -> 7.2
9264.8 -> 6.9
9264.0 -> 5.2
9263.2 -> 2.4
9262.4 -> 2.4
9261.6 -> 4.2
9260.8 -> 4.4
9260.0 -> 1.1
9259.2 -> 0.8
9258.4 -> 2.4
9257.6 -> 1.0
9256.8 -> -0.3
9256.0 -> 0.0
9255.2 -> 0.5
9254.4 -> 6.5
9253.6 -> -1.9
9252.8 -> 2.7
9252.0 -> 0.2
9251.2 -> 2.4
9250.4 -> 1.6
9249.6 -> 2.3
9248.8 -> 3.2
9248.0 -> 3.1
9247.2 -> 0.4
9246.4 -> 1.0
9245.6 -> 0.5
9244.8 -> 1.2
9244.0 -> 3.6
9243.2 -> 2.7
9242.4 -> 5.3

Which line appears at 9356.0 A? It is [O III]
